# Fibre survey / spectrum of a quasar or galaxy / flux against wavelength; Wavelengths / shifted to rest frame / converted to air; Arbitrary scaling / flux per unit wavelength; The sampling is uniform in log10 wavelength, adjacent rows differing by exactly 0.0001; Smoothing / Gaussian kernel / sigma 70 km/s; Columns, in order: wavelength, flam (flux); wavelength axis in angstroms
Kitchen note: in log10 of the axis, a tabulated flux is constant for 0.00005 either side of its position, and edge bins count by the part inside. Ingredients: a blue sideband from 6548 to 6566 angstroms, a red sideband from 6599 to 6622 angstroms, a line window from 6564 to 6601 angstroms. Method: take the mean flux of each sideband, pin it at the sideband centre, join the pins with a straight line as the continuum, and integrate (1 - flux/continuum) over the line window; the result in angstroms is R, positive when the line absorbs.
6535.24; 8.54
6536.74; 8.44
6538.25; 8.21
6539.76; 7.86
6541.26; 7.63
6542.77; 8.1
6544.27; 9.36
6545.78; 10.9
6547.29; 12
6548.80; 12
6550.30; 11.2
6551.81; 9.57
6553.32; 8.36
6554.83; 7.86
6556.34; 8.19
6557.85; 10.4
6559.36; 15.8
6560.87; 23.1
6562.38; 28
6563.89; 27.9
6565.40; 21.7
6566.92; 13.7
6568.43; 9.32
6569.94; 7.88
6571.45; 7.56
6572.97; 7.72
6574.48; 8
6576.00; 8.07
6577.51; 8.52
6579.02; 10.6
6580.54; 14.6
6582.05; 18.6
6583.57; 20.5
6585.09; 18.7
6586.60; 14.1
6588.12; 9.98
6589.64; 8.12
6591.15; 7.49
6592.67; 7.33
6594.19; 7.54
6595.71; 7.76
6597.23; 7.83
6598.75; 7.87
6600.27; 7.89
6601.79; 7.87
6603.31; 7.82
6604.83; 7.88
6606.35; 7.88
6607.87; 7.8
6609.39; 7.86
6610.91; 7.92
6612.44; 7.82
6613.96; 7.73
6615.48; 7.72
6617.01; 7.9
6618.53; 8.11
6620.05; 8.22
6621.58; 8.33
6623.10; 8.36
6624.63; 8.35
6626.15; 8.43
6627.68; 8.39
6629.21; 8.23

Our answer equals 2.0 angstroms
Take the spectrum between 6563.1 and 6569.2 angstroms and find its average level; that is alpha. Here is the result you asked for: 18.2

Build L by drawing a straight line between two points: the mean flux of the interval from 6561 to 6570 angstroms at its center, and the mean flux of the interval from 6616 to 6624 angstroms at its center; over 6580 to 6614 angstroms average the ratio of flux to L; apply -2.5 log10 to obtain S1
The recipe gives 0.293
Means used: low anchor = 19.2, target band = 9.96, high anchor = 8.17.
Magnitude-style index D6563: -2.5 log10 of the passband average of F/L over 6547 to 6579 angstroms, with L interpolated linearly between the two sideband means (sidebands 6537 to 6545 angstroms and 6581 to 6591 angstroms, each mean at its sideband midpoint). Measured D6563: -0.14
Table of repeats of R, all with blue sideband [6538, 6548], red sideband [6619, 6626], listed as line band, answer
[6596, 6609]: 1.05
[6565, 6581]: -2.73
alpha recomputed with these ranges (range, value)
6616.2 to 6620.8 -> 8.08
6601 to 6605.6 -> 7.86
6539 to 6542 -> 7.75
